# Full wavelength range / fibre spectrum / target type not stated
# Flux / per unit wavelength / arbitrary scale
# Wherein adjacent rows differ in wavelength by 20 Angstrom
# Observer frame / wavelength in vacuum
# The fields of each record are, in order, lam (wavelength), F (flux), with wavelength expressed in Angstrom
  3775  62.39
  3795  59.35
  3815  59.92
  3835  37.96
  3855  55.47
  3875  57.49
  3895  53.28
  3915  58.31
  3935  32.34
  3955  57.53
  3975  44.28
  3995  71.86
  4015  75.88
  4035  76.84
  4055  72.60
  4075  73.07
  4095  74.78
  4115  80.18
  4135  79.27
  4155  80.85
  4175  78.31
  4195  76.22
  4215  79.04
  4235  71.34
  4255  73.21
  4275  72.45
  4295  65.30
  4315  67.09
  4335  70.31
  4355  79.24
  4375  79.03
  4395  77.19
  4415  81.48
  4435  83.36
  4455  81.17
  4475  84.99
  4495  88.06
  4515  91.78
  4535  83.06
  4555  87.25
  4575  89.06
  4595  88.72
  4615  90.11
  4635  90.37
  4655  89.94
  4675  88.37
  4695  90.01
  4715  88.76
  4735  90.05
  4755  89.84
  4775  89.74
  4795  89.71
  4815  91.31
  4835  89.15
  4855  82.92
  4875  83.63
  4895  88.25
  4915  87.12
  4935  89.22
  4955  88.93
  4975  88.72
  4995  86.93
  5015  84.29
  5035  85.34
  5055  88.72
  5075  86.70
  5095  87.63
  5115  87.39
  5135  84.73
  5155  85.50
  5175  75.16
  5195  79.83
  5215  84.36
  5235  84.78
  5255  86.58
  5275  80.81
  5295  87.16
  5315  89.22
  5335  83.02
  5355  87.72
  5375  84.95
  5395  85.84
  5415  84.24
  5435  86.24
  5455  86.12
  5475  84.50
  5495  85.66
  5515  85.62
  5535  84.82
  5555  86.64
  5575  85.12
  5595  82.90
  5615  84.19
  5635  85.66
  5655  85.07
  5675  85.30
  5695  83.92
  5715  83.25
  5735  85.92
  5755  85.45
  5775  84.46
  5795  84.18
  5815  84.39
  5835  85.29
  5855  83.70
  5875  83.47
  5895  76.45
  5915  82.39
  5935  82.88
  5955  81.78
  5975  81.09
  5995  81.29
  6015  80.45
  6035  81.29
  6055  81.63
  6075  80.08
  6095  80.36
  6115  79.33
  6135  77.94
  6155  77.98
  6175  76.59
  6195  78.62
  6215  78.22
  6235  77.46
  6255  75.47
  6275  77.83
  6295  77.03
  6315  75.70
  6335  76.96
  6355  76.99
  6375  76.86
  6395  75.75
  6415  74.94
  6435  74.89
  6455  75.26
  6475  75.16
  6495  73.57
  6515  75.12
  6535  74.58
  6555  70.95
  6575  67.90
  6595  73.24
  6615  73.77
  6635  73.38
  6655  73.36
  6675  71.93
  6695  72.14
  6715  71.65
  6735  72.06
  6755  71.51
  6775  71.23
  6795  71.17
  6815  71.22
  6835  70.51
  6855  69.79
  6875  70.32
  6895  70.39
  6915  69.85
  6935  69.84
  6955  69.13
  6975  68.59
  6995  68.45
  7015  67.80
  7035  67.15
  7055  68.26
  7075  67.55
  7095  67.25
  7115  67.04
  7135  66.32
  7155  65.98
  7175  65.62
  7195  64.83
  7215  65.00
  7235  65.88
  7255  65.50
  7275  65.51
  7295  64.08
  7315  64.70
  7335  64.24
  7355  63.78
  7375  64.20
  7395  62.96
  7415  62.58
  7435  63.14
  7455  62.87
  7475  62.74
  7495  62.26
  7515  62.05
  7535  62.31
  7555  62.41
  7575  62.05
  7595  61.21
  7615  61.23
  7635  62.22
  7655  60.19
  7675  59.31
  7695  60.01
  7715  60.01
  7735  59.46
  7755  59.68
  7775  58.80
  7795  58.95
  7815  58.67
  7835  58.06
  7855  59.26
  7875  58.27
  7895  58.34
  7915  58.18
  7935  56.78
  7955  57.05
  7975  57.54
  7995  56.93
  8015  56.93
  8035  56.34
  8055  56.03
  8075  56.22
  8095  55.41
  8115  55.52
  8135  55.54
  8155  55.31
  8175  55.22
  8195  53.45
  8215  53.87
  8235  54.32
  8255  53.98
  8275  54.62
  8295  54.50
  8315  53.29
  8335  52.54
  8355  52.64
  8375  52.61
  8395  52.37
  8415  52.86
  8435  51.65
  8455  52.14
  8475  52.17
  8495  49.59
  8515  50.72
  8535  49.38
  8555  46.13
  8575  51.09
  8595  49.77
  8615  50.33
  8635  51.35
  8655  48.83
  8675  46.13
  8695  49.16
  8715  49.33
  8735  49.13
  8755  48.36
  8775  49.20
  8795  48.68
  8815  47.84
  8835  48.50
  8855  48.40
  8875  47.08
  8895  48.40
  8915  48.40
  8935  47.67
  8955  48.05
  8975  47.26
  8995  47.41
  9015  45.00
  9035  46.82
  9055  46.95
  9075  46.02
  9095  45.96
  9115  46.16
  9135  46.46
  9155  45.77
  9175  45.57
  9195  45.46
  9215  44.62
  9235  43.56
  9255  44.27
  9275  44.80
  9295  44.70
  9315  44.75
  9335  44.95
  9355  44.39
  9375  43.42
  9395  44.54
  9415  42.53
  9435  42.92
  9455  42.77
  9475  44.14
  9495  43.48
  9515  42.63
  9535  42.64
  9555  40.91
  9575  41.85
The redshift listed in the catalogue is 0.000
